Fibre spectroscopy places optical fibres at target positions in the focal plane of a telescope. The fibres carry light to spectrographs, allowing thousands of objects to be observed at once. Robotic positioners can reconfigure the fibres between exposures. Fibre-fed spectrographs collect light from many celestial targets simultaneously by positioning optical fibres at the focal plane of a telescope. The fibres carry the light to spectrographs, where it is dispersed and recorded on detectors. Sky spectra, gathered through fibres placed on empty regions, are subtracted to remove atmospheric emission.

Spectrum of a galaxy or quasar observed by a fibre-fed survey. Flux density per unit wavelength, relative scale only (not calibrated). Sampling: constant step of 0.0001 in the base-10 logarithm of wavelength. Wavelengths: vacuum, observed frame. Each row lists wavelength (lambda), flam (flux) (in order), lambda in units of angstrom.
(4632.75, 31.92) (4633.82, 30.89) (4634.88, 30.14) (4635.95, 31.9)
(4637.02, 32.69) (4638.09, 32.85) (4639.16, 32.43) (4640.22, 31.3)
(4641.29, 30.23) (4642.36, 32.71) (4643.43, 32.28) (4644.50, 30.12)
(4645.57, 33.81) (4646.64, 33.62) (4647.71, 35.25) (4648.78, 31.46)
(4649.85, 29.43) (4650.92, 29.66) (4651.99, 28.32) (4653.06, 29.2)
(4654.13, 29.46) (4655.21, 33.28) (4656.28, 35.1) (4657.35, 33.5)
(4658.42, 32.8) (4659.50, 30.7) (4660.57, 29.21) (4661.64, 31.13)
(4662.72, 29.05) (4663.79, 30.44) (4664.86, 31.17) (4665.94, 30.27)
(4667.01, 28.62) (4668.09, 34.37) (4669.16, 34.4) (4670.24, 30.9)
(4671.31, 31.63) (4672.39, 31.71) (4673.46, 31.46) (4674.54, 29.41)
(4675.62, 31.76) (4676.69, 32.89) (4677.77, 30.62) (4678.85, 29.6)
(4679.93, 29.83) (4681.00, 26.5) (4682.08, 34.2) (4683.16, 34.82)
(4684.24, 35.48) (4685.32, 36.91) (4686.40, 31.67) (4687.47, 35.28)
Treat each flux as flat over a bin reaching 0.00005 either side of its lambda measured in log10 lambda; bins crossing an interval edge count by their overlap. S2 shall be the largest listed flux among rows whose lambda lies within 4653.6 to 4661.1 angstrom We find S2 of 35.1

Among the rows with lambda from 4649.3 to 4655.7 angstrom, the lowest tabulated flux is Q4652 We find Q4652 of 28.32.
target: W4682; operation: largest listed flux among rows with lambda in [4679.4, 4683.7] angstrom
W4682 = 34.82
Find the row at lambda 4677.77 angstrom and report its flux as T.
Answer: 30.62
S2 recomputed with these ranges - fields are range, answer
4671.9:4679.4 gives 32.89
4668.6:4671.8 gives 34.4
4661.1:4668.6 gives 34.37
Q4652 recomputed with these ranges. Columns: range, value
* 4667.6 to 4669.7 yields 34.37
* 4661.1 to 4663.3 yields 29.05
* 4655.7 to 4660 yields 30.7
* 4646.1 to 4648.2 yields 33.62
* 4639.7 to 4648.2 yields 30.12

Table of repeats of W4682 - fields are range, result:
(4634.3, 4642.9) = 32.85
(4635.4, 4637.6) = 32.69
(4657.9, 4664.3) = 32.8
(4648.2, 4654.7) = 31.46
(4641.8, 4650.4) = 35.25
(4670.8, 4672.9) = 31.71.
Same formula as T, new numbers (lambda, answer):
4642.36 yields 32.71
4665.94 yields 30.27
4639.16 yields 32.43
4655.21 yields 33.28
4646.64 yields 33.62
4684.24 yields 35.48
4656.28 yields 35.1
